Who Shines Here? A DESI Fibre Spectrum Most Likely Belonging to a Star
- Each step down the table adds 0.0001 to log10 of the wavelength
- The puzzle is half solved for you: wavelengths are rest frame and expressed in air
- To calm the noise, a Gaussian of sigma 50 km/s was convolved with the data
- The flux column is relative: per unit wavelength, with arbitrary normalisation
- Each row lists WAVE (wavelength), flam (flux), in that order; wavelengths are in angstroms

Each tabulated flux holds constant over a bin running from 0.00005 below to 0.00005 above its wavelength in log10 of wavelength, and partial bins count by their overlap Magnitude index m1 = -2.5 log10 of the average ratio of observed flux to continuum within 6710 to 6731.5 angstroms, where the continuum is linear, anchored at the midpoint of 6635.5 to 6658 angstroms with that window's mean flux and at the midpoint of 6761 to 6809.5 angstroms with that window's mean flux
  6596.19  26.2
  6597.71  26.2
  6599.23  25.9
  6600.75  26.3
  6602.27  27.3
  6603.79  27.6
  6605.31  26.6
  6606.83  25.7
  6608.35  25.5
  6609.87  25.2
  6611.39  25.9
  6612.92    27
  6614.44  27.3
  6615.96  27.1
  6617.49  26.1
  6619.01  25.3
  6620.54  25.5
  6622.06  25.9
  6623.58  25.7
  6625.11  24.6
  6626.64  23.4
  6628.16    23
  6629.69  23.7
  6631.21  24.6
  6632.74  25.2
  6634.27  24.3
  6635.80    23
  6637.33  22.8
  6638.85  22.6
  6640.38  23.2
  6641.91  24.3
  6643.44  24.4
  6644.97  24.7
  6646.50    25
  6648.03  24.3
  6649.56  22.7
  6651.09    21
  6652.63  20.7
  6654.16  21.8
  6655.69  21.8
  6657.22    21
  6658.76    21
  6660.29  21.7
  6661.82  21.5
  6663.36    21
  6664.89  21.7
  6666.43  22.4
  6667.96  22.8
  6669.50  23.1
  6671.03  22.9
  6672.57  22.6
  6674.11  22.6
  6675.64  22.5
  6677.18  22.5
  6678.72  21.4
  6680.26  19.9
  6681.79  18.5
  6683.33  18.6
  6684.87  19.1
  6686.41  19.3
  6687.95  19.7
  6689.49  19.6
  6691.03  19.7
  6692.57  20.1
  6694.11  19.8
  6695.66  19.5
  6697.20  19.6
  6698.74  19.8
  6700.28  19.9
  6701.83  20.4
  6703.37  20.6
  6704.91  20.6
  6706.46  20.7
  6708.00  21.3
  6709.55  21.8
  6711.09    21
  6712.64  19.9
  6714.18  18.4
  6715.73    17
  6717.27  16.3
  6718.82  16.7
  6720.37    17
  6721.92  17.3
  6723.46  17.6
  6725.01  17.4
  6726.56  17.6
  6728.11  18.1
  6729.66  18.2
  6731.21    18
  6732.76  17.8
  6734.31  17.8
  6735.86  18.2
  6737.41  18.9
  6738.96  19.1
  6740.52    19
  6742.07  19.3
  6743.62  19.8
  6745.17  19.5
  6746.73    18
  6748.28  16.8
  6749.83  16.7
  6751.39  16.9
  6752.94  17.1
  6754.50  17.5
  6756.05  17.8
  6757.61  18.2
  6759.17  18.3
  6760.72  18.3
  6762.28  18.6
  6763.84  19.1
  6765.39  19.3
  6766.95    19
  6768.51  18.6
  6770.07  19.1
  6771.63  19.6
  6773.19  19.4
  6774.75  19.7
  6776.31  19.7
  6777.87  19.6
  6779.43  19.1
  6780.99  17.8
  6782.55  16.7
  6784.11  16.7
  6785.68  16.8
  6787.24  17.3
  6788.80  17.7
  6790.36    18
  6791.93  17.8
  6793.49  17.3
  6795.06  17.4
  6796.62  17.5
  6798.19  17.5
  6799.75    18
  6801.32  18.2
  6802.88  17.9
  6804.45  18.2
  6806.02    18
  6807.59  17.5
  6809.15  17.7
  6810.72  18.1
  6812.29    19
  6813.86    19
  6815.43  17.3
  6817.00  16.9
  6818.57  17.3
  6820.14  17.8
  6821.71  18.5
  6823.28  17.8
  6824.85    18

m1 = 0.139 mag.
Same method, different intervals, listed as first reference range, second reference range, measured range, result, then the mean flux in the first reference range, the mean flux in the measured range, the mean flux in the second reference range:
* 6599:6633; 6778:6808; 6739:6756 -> 0.10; 25.7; 18.1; 17.7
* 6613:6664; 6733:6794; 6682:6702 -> 0.10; 23.7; 19.6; 18.3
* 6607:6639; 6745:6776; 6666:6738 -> 0.08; 25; 19.7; 18.4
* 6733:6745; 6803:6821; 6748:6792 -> 0.01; 18.9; 18.2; 17.9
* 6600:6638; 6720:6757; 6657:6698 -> 0.05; 25.4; 20.9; 18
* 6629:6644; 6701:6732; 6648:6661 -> 0.05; 23.8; 21.6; 18.8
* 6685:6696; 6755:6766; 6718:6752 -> 0.05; 19.6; 18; 18.5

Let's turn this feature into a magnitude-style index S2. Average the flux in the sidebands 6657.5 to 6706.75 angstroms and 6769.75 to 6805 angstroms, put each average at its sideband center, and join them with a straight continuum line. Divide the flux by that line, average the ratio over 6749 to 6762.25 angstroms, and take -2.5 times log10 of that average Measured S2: 0.08 mag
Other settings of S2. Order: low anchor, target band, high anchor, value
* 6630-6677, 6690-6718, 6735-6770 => 0.039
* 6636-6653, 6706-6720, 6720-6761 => 0.023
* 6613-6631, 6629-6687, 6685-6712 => 0.030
